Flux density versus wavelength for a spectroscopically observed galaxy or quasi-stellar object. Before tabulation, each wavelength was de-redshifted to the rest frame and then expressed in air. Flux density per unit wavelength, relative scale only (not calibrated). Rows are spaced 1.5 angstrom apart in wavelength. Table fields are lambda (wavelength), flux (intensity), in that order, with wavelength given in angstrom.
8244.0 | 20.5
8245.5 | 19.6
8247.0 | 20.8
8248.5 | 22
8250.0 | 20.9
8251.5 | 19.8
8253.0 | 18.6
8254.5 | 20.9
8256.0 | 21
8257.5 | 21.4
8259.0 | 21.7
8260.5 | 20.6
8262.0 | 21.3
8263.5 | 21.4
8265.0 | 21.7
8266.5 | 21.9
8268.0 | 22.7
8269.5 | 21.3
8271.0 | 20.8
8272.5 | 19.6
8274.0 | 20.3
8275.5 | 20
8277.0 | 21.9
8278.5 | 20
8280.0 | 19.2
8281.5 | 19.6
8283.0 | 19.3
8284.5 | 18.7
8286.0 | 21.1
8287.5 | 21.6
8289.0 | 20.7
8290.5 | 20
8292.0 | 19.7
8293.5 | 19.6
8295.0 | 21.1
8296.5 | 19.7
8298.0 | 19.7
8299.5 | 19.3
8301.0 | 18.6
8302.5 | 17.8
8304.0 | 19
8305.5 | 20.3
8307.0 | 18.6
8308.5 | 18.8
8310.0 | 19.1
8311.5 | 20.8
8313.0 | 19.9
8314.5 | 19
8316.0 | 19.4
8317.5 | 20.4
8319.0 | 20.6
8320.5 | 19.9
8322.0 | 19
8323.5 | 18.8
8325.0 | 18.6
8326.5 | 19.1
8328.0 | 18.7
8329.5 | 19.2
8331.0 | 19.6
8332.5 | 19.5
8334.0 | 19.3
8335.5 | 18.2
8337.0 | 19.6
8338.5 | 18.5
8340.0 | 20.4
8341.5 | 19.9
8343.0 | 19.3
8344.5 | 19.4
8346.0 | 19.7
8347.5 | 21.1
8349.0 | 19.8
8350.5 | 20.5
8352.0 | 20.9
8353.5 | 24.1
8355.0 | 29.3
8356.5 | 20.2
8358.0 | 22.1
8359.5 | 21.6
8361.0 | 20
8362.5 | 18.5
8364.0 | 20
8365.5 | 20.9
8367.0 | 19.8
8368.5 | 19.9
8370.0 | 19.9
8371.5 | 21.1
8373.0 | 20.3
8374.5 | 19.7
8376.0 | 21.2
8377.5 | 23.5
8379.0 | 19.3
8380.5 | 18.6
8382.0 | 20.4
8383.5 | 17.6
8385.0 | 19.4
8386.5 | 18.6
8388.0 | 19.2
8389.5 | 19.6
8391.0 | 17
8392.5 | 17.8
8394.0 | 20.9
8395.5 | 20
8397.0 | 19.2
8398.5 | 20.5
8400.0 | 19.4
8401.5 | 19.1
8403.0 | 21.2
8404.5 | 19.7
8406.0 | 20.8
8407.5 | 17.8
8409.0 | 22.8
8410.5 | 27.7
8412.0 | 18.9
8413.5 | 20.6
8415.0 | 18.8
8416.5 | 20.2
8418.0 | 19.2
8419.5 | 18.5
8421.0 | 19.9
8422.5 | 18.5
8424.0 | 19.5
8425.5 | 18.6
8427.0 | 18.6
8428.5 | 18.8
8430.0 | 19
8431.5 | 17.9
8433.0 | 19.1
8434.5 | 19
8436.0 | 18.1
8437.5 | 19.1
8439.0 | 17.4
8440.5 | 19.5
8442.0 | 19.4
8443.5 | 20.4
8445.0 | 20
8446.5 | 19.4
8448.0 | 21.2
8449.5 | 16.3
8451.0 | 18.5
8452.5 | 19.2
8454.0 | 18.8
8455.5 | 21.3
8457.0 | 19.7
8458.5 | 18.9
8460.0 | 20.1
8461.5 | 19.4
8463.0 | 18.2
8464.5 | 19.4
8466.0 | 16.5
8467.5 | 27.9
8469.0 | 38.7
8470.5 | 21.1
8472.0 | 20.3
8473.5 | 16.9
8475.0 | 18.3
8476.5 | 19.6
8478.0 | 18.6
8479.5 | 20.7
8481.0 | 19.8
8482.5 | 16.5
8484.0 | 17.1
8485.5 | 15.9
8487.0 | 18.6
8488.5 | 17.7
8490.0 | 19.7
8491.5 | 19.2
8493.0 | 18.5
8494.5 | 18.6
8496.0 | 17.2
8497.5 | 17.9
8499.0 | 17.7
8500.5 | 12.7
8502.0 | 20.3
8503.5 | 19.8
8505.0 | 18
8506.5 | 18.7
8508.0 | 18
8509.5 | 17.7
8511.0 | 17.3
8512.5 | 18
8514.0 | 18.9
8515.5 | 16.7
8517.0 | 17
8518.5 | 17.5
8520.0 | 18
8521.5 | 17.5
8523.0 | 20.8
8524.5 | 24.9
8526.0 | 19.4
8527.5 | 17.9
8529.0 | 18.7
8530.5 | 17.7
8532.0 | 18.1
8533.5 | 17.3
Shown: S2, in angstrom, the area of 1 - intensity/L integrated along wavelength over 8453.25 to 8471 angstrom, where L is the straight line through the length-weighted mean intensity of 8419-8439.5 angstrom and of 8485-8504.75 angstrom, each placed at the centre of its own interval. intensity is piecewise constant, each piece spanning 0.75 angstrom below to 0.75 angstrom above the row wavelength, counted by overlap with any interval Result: -3.2 angstrom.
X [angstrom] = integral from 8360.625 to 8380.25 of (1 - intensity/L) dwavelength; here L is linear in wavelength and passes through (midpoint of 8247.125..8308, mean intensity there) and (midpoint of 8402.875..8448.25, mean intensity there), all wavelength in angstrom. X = -0.4 angstrom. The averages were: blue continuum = 20.3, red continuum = 19.6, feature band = 20.3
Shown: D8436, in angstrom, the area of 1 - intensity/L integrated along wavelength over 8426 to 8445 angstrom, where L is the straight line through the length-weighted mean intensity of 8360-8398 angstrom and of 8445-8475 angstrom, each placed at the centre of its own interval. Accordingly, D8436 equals 1.31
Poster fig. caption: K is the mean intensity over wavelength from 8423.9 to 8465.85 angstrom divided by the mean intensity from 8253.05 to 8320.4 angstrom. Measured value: 0.94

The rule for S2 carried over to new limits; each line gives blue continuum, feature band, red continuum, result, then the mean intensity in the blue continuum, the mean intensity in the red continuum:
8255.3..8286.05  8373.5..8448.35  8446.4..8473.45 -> 4.1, 20.7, 20.8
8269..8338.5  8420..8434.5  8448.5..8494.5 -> 0.6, 19.7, 19.7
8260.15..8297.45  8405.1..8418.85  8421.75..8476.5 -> -0.5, 20.5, 19.8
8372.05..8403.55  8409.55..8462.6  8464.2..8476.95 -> 4.3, 19.6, 22.2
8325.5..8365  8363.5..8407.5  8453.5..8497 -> 0.8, 20.3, 19.8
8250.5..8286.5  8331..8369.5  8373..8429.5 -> -0.7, 20.6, 19.8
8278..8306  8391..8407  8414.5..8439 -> -0.5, 19.7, 18.9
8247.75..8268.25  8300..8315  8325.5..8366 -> 1.1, 21.1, 20.3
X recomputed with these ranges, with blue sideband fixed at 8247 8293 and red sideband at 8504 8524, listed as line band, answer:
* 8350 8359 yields -1.4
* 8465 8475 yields -2.4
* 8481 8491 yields 0.3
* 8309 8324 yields 0.4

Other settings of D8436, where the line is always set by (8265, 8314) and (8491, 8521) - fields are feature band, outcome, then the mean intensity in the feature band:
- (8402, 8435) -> -1.8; 19.8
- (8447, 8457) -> -0.5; 19.3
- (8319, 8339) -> 0.5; 19.1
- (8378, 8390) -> 0.0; 19.2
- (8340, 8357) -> -1.6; 21.3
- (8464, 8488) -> -2.9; 20.4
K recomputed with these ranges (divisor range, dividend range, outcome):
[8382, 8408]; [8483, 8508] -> 0.93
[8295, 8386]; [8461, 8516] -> 0.96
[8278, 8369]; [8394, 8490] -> 0.99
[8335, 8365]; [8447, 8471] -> 1.01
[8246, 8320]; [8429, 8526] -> 0.94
